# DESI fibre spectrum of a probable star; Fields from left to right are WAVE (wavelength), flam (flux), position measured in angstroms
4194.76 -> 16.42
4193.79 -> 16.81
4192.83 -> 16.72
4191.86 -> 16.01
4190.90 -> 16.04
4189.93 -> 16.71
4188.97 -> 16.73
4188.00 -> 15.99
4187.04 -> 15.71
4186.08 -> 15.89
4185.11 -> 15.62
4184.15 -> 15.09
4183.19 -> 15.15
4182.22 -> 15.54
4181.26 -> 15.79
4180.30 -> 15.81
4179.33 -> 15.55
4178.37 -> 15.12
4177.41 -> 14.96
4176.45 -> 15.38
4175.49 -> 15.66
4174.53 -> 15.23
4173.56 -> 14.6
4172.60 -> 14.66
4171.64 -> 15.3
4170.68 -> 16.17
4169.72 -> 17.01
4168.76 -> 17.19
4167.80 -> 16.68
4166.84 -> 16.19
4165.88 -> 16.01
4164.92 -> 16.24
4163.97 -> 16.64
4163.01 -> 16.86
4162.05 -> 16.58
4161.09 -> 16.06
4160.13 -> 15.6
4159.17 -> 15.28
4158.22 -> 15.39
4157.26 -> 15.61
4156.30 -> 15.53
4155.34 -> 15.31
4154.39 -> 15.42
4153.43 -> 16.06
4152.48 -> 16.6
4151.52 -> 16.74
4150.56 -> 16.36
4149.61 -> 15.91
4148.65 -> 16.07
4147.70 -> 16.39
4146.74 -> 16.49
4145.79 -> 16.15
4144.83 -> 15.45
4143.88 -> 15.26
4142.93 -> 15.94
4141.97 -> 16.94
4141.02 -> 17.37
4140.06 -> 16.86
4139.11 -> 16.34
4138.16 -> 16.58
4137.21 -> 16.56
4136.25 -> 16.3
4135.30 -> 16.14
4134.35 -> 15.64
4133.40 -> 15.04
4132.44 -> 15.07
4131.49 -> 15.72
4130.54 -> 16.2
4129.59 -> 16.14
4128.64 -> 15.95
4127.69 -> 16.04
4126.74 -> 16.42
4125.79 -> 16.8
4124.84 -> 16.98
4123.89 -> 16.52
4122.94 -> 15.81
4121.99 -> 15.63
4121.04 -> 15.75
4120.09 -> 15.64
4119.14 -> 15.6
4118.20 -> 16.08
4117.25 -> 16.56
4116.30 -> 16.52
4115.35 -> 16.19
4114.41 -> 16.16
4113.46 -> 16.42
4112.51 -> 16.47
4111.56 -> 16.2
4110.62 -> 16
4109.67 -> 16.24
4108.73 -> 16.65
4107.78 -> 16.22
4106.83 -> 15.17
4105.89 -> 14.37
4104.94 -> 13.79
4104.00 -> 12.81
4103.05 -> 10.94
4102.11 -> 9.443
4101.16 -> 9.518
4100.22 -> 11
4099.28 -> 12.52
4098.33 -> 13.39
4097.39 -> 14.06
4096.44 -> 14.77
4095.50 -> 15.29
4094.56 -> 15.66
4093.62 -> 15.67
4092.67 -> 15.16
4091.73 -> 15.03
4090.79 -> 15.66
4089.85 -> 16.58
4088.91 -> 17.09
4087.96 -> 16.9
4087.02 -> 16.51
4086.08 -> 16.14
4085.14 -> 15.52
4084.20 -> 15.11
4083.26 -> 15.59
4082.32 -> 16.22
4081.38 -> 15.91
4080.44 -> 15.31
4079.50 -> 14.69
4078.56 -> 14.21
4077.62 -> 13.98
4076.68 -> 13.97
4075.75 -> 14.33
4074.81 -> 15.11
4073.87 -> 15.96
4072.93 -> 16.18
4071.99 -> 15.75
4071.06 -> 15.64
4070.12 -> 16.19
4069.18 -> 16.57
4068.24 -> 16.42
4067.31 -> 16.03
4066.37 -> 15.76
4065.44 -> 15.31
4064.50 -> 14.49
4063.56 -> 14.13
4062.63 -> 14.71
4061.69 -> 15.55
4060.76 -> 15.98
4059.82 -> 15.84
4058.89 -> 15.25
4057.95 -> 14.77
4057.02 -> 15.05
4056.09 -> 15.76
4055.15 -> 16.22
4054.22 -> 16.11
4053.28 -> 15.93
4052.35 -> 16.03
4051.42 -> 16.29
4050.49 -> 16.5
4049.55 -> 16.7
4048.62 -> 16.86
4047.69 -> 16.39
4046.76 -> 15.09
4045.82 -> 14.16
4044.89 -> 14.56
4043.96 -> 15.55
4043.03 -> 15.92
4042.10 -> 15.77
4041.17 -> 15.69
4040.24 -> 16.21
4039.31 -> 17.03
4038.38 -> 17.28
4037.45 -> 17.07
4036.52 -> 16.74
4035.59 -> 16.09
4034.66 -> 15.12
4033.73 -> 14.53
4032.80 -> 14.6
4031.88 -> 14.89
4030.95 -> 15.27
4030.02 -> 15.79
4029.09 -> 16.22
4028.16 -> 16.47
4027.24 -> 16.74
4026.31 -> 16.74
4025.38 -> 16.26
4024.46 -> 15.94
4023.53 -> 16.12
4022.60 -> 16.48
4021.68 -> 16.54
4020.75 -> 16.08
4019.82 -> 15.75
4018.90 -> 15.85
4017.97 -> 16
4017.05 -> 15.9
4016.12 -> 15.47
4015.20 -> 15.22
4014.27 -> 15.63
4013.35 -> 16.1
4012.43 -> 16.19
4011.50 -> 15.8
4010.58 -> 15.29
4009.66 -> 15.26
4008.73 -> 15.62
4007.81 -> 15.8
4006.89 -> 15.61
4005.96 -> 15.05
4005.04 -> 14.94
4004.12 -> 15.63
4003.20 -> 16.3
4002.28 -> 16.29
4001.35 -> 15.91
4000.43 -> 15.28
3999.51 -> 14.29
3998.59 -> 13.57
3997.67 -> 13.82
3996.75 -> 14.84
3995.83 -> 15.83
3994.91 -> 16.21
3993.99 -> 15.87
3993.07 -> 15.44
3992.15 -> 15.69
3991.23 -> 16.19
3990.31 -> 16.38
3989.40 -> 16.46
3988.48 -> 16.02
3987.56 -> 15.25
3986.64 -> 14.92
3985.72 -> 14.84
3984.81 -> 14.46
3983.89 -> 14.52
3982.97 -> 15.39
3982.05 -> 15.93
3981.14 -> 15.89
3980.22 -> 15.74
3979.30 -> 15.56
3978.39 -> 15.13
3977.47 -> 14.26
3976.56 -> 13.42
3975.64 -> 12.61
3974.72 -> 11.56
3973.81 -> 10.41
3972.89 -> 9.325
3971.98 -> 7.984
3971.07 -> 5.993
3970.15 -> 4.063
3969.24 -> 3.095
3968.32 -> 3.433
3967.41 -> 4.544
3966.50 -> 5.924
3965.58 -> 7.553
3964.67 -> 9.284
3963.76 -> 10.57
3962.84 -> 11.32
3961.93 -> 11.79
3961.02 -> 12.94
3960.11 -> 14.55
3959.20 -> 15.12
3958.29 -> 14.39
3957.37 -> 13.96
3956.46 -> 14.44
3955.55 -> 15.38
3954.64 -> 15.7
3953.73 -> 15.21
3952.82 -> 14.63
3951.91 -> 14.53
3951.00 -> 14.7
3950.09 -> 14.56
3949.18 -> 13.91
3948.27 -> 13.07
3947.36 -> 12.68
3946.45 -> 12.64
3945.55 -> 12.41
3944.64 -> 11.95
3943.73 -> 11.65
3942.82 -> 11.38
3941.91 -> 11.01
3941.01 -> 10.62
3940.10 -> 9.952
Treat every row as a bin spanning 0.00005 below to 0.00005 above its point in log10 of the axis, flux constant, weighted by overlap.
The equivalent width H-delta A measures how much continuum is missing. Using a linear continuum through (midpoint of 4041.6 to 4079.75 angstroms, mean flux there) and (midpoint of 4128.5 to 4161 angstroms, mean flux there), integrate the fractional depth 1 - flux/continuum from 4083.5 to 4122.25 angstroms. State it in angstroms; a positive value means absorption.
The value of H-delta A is 1.8 angstroms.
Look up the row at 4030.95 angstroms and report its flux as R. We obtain 15.27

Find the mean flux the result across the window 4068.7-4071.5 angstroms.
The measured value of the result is 16.1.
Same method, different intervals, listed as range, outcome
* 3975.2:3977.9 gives 13.4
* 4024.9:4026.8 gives 16.5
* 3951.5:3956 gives 15.1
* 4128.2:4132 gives 16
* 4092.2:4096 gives 15.4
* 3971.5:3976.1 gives 10.4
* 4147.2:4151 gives 16.2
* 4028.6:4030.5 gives 16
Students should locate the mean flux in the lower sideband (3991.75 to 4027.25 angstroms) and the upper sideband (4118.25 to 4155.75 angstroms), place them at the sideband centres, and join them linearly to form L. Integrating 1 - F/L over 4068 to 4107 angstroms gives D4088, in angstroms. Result 2.9 angstroms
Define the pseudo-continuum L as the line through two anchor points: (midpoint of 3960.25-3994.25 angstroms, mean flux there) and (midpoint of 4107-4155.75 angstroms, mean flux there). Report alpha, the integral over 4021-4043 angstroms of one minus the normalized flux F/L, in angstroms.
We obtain -4.0 angstroms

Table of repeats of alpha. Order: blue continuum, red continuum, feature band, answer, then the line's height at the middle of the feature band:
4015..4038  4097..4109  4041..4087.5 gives -3.49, 14.5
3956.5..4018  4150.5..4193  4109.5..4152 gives -2.24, 15.4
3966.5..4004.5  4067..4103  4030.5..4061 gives -3.24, 14.3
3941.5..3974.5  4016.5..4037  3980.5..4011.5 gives -3.62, 13.8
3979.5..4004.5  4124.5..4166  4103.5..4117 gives 0.25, 16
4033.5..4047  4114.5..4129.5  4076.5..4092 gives 0.40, 16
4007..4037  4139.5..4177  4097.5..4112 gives 2.12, 15.9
